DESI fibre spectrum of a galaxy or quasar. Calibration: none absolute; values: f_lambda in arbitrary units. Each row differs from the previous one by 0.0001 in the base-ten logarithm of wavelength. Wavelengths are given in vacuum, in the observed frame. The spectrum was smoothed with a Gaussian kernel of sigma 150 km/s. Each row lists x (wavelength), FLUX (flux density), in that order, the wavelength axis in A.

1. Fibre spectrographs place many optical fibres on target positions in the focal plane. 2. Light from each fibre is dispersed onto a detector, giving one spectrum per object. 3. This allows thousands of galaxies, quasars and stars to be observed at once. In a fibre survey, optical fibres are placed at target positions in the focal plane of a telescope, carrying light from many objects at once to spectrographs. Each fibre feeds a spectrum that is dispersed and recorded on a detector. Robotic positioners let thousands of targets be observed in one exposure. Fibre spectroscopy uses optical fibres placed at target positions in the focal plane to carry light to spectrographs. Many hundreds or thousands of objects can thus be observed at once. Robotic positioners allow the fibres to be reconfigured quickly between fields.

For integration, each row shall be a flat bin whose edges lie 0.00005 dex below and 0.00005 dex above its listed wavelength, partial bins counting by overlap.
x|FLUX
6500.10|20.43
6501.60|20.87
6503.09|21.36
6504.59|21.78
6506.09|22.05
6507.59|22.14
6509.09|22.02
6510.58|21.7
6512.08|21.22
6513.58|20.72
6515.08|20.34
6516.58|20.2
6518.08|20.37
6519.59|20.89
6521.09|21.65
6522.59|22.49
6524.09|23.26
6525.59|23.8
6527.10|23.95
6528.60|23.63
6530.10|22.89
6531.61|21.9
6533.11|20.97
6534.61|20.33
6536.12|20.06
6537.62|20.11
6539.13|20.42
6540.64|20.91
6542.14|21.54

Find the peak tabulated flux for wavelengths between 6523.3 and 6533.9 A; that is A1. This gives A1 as 23.95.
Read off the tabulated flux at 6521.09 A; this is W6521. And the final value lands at 21.65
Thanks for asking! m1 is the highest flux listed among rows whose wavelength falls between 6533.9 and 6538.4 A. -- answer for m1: 20.33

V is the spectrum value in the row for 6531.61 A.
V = 21.9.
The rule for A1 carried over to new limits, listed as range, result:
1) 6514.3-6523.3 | 22.49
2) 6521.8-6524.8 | 23.26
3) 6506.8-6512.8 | 22.14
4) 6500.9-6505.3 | 21.78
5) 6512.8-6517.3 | 20.72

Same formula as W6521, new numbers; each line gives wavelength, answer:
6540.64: 20.91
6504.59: 21.78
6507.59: 22.14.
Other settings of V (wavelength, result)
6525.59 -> 23.8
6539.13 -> 20.42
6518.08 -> 20.37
